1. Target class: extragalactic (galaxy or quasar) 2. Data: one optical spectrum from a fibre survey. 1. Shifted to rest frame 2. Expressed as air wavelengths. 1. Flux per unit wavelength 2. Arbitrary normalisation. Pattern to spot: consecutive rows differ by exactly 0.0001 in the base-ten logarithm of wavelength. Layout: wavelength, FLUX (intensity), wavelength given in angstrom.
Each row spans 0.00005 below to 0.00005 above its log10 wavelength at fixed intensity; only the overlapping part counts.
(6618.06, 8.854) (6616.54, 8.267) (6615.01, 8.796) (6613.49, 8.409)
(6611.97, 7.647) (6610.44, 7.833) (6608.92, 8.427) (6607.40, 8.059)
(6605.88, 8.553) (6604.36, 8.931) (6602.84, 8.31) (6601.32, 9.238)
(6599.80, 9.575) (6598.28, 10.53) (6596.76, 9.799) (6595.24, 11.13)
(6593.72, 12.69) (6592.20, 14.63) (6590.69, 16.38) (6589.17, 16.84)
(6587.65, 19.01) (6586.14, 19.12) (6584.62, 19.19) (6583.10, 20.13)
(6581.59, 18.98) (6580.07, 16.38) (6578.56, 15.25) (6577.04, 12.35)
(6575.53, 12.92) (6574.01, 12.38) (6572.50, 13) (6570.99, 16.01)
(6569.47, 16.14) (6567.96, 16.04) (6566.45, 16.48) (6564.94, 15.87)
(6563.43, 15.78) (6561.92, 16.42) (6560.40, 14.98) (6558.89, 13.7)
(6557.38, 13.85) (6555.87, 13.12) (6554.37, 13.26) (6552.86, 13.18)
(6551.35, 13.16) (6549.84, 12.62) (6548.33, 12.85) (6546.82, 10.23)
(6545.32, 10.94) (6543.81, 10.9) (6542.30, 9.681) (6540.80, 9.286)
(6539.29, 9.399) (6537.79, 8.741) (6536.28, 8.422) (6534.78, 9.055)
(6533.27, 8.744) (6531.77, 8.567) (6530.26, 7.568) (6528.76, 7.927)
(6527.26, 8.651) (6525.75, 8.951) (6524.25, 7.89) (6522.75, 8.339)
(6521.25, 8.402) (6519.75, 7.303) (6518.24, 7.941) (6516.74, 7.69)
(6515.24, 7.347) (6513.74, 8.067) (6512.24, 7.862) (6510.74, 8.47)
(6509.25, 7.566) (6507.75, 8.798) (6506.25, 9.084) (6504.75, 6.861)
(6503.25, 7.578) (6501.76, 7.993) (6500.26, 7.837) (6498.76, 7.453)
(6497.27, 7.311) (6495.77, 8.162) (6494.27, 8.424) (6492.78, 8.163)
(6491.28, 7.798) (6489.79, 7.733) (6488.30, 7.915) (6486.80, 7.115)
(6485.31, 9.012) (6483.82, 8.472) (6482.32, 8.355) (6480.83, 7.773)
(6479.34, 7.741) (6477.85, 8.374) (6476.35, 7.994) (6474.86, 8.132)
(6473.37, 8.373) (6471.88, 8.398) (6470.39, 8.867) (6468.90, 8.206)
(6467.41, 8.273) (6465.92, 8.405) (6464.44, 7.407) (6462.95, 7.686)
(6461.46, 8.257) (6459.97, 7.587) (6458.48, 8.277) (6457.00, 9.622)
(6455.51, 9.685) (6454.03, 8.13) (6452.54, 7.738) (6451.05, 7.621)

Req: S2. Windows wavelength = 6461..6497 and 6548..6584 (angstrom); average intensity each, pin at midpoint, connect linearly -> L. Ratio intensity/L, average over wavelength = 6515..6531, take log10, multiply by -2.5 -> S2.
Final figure 0.39 mag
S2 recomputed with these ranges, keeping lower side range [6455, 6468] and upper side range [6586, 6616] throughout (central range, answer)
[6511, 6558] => 0.01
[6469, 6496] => 0.07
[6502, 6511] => 0.15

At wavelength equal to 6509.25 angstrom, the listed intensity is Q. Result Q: 7.566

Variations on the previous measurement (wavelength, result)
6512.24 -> 7.862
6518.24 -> 7.941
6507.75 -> 8.798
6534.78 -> 9.055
